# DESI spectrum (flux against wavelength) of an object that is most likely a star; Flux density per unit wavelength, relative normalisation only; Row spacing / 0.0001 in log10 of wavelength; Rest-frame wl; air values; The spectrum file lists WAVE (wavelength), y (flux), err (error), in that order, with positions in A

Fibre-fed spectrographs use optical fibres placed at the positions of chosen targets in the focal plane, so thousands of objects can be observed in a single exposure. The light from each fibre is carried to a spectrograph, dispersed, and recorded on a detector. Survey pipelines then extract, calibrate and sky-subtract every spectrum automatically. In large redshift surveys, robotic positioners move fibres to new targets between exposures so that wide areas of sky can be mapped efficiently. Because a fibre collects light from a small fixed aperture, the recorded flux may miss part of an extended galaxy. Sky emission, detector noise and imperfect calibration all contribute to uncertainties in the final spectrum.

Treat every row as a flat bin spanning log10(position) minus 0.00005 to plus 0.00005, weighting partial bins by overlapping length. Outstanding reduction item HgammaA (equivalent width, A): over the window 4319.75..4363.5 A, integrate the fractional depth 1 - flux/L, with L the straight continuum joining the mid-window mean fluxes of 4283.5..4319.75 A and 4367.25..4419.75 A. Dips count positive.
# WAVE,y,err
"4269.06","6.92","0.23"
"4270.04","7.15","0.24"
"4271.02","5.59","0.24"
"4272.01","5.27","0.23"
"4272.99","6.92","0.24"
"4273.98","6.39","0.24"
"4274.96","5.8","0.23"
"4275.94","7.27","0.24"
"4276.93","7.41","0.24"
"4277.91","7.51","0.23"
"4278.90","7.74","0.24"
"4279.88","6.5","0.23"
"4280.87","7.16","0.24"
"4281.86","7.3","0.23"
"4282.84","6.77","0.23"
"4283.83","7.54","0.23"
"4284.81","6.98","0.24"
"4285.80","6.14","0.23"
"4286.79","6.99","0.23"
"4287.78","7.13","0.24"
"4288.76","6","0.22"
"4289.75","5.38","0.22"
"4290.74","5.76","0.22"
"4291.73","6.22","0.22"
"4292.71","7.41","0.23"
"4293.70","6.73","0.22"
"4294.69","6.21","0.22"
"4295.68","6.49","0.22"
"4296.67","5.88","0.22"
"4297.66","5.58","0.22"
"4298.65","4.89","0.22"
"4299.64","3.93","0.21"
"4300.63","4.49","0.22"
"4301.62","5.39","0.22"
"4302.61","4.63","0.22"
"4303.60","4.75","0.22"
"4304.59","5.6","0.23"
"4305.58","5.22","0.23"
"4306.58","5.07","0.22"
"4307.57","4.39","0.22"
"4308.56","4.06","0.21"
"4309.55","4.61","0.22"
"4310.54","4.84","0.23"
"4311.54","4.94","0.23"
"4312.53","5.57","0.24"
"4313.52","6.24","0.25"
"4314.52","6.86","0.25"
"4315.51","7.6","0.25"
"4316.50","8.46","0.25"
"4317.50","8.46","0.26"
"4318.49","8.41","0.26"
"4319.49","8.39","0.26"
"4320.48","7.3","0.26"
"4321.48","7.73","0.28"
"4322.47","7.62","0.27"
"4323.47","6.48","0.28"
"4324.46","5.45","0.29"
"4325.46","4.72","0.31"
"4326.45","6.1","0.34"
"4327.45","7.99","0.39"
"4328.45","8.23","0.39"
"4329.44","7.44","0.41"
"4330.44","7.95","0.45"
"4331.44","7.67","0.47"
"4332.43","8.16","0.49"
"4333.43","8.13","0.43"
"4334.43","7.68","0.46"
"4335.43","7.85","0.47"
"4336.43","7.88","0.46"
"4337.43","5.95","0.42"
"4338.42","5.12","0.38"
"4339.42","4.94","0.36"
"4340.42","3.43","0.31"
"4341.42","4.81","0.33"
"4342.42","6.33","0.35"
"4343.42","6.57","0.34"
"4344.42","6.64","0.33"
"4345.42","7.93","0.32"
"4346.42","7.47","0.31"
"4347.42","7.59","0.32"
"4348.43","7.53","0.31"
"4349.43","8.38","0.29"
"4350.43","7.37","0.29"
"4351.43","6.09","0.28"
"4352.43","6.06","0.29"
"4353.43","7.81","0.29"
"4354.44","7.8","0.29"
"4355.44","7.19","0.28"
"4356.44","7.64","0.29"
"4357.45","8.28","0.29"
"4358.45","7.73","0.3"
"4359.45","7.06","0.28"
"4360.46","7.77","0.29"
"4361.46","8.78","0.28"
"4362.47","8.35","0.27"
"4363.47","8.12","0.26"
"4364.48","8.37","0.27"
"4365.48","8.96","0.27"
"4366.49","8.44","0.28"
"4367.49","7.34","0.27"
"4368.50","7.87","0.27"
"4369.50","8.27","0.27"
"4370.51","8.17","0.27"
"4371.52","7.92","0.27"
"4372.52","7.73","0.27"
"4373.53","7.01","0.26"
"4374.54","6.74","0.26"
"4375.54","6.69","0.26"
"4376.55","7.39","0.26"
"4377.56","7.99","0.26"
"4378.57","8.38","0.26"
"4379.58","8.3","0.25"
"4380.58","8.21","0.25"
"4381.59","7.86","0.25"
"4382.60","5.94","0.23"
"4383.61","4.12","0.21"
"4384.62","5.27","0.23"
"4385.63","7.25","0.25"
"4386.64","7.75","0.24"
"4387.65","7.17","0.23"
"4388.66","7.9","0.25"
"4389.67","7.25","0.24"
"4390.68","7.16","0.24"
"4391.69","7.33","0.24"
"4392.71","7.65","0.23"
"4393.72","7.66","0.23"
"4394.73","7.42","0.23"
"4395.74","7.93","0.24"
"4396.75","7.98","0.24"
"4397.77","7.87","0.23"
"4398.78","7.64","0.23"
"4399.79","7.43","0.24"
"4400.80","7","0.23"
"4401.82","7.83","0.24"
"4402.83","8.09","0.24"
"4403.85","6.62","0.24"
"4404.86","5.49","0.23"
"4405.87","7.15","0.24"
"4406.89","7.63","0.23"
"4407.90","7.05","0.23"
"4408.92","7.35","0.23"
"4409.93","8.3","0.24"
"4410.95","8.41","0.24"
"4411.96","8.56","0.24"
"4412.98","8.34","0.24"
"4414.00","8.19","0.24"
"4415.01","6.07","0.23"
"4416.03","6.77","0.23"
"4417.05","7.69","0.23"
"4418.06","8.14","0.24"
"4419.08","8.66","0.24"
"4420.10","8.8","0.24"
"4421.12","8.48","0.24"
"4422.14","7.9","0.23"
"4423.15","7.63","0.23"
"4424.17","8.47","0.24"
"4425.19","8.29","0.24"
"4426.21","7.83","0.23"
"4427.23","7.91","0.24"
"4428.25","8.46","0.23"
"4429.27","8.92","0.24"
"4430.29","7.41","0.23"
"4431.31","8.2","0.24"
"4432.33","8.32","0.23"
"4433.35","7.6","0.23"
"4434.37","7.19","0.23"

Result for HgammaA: -3.08 A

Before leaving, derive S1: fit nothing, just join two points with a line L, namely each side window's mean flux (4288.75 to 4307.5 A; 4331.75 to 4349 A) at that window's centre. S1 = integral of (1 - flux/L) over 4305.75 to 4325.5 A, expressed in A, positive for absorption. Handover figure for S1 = -1.1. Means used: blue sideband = 5.52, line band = 6.38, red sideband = 6.72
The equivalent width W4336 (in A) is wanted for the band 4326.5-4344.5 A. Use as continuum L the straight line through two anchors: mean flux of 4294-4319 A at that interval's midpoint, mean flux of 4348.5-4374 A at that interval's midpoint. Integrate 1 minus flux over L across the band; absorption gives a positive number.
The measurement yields -0.1 A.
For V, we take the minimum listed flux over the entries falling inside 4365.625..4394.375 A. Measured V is 4.12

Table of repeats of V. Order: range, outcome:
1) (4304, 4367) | 3.43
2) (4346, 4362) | 6.06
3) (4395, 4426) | 5.49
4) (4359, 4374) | 7.01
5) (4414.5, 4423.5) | 6.07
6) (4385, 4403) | 7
